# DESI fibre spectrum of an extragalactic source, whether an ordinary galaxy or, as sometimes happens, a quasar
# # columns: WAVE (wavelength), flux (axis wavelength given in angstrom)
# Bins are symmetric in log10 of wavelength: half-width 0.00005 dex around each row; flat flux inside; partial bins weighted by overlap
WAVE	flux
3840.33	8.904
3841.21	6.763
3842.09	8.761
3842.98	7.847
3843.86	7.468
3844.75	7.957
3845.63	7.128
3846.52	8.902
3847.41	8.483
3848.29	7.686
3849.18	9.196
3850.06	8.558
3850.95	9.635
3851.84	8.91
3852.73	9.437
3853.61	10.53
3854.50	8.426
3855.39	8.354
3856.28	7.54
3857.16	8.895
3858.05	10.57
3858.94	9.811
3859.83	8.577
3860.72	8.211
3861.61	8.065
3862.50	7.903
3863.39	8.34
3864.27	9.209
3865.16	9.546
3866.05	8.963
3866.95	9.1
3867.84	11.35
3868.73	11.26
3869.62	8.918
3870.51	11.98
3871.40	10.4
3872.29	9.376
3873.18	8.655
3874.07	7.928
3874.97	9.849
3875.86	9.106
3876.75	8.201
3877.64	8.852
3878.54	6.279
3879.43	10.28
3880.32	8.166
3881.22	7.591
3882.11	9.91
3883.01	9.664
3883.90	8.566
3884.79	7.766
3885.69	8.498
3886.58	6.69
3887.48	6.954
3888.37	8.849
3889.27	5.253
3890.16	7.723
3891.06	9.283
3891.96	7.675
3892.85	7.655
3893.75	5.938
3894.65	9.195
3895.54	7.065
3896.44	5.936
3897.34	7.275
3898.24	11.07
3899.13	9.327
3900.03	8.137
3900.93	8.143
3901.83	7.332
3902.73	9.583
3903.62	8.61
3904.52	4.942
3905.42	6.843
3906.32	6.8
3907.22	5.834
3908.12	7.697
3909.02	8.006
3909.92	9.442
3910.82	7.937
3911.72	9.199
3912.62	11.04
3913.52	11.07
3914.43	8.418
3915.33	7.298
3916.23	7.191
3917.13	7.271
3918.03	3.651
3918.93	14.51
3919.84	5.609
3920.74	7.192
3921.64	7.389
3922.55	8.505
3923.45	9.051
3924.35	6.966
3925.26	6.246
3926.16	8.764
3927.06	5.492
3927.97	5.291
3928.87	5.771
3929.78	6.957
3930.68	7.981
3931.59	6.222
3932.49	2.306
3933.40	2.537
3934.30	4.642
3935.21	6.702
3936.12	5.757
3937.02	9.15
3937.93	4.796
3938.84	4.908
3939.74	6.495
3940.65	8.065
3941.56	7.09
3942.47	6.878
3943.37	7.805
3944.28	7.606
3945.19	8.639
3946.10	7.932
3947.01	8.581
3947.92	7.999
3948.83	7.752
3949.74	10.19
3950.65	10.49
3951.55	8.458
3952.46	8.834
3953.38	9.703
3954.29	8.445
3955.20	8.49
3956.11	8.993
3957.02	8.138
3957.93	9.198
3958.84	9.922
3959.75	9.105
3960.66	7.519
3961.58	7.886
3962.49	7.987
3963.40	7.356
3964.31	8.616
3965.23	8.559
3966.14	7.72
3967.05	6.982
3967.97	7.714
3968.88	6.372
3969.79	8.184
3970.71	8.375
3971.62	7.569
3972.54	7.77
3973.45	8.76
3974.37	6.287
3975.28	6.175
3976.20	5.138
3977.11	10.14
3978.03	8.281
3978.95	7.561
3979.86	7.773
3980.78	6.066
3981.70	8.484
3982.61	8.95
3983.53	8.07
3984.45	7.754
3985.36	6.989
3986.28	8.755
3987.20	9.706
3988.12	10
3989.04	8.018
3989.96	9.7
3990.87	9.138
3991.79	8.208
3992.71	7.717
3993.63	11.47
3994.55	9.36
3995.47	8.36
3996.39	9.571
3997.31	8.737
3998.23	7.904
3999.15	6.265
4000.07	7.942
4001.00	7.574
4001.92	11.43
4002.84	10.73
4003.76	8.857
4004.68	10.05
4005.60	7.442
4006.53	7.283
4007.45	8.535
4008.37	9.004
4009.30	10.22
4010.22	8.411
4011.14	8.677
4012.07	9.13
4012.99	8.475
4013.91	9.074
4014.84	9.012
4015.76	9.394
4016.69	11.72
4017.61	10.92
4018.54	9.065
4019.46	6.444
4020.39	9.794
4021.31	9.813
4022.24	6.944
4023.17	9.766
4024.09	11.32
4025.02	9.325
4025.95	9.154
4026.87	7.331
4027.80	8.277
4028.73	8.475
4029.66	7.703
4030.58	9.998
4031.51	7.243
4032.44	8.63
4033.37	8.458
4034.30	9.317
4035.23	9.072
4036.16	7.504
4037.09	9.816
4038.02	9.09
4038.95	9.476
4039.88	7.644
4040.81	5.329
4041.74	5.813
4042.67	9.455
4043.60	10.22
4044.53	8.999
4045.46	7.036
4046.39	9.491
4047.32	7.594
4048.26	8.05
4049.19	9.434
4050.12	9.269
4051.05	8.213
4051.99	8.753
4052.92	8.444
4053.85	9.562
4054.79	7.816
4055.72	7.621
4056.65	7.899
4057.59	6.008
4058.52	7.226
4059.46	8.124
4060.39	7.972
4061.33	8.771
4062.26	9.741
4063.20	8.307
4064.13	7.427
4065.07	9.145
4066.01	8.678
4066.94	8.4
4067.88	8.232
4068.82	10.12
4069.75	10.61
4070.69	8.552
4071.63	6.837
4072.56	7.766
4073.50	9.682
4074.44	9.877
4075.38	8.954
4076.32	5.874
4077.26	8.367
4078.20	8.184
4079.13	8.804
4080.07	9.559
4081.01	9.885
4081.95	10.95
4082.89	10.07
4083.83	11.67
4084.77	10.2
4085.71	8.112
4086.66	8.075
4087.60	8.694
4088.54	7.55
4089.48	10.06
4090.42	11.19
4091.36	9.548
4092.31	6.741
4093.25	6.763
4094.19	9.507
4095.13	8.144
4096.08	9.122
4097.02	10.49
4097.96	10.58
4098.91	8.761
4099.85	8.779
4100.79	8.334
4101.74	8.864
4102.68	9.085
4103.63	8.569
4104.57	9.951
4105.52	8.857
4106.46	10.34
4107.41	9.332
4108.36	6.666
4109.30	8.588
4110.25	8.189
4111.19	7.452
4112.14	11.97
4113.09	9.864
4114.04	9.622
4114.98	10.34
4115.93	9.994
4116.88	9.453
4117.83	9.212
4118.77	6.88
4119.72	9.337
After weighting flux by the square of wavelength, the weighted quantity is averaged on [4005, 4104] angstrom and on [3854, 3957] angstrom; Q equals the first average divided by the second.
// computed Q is 1.2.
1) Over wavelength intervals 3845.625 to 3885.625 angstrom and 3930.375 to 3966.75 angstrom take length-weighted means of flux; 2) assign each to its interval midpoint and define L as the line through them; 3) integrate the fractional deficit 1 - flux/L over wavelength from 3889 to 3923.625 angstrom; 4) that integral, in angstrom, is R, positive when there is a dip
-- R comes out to 1.5 angstrom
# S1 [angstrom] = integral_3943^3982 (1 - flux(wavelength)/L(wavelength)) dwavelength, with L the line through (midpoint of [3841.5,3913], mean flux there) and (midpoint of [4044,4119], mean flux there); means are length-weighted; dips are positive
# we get 2.29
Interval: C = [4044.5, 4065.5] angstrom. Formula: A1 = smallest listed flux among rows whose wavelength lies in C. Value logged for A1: 6.008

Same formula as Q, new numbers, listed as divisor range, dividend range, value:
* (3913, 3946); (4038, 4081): 1.29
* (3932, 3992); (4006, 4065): 1.14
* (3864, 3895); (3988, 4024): 1.10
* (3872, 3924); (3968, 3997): 1.06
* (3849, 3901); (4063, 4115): 1.15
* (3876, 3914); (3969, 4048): 1.12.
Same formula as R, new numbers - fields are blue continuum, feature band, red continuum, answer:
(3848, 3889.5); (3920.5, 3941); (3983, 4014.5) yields 5.7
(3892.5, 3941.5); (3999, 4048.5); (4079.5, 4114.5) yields -2.0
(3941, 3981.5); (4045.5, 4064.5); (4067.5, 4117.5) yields 1.2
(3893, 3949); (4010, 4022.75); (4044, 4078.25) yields -1.6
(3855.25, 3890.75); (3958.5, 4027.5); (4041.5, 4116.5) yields 2.2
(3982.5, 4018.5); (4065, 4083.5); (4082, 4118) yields 0.4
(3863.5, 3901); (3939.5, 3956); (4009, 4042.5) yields 0.7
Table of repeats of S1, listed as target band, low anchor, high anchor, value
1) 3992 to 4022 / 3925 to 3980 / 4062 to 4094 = -3.3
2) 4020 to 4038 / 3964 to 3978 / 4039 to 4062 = -1.9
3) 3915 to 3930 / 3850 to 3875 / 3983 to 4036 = 3.0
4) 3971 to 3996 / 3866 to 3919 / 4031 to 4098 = 0.8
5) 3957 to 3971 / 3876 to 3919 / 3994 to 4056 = 0.5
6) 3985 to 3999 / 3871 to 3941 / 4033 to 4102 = -1.1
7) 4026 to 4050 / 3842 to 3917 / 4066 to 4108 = 1.4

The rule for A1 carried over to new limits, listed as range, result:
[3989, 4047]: 5.329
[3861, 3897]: 5.253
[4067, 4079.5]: 5.874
